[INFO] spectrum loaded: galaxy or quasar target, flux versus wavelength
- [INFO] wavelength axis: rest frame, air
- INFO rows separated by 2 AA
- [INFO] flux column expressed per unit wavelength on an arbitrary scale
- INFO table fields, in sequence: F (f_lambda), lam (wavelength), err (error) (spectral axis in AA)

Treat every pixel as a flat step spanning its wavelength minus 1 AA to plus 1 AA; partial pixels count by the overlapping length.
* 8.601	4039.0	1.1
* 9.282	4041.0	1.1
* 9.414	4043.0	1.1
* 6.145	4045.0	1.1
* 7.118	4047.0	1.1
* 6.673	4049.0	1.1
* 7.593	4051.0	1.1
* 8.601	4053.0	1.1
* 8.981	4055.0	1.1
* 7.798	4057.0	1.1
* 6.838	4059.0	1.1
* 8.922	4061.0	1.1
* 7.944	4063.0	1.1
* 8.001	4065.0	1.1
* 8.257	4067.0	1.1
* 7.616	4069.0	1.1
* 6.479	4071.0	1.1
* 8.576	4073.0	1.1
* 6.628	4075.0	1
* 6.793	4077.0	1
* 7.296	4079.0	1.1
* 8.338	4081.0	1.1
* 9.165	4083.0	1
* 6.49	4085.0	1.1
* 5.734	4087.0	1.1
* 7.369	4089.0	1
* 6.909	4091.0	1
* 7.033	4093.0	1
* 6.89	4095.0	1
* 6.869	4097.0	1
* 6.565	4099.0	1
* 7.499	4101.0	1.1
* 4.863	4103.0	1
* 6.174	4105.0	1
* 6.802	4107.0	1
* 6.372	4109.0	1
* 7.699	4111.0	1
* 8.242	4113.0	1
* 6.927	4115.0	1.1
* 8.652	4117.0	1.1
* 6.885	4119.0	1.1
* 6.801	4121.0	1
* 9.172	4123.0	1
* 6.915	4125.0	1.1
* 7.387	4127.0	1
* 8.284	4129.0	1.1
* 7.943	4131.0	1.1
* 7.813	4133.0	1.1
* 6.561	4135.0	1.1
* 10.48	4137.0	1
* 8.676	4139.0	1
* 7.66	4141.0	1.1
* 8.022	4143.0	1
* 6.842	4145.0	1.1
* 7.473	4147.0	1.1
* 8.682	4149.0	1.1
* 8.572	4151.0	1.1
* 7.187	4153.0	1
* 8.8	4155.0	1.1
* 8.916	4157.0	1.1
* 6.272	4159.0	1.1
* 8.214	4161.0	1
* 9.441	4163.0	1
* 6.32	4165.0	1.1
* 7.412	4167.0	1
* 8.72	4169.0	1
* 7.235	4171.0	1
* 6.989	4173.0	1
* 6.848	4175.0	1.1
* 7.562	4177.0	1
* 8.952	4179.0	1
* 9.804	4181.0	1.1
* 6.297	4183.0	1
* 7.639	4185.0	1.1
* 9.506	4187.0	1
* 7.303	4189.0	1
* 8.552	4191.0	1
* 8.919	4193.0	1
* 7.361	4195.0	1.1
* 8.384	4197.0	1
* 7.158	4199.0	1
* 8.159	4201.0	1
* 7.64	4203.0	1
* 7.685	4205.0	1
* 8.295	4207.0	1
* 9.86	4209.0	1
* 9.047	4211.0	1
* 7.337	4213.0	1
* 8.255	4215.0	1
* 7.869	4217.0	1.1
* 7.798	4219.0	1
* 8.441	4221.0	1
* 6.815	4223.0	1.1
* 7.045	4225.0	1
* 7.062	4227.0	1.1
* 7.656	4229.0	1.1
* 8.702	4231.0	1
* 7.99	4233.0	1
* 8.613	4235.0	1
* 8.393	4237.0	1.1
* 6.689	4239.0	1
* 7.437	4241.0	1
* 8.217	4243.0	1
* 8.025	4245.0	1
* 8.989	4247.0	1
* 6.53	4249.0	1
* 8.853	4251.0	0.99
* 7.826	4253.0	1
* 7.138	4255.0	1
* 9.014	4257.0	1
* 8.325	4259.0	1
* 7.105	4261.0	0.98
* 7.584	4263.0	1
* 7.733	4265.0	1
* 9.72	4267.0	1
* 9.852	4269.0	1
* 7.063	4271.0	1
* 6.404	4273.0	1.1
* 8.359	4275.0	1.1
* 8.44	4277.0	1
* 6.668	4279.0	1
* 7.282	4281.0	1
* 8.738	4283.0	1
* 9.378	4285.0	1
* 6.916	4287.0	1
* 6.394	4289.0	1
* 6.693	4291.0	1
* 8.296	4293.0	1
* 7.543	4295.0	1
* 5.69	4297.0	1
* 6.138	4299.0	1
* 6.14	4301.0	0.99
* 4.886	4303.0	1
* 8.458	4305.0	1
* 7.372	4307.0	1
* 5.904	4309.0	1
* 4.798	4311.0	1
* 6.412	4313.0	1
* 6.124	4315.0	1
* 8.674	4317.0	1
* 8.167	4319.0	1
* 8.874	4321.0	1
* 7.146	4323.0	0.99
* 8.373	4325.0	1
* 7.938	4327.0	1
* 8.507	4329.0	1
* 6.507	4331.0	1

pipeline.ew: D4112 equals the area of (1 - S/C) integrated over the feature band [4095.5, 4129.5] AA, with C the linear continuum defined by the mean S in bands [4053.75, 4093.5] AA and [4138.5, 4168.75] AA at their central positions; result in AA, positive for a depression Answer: 2.5 AA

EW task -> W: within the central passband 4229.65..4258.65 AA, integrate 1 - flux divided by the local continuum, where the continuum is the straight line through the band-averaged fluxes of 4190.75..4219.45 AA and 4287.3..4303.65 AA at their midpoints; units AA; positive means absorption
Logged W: -2.3 AA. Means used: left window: 8.15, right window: 6.53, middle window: 8.03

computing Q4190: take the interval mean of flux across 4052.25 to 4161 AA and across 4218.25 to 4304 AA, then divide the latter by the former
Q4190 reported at 1.0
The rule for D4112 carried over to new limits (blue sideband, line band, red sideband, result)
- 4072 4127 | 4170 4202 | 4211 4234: -1.3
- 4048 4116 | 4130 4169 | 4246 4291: -2.3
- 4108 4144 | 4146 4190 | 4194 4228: -0.4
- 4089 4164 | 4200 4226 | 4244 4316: -1.9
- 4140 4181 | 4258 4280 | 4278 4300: -1.8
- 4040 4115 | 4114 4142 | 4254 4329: -1.7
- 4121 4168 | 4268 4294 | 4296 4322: -2.9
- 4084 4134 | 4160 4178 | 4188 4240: -0.1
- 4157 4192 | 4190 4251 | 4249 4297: -1.1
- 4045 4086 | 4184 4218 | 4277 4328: -3.6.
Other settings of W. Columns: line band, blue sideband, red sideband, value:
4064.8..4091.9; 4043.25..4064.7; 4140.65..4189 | 1.32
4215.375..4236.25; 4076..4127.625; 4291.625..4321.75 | -2.50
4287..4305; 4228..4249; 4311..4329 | 2.58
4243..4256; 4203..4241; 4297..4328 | -0.44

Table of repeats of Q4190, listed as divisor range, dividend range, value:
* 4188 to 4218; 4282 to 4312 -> 0.85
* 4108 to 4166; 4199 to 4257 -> 1.01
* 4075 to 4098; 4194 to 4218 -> 1.13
